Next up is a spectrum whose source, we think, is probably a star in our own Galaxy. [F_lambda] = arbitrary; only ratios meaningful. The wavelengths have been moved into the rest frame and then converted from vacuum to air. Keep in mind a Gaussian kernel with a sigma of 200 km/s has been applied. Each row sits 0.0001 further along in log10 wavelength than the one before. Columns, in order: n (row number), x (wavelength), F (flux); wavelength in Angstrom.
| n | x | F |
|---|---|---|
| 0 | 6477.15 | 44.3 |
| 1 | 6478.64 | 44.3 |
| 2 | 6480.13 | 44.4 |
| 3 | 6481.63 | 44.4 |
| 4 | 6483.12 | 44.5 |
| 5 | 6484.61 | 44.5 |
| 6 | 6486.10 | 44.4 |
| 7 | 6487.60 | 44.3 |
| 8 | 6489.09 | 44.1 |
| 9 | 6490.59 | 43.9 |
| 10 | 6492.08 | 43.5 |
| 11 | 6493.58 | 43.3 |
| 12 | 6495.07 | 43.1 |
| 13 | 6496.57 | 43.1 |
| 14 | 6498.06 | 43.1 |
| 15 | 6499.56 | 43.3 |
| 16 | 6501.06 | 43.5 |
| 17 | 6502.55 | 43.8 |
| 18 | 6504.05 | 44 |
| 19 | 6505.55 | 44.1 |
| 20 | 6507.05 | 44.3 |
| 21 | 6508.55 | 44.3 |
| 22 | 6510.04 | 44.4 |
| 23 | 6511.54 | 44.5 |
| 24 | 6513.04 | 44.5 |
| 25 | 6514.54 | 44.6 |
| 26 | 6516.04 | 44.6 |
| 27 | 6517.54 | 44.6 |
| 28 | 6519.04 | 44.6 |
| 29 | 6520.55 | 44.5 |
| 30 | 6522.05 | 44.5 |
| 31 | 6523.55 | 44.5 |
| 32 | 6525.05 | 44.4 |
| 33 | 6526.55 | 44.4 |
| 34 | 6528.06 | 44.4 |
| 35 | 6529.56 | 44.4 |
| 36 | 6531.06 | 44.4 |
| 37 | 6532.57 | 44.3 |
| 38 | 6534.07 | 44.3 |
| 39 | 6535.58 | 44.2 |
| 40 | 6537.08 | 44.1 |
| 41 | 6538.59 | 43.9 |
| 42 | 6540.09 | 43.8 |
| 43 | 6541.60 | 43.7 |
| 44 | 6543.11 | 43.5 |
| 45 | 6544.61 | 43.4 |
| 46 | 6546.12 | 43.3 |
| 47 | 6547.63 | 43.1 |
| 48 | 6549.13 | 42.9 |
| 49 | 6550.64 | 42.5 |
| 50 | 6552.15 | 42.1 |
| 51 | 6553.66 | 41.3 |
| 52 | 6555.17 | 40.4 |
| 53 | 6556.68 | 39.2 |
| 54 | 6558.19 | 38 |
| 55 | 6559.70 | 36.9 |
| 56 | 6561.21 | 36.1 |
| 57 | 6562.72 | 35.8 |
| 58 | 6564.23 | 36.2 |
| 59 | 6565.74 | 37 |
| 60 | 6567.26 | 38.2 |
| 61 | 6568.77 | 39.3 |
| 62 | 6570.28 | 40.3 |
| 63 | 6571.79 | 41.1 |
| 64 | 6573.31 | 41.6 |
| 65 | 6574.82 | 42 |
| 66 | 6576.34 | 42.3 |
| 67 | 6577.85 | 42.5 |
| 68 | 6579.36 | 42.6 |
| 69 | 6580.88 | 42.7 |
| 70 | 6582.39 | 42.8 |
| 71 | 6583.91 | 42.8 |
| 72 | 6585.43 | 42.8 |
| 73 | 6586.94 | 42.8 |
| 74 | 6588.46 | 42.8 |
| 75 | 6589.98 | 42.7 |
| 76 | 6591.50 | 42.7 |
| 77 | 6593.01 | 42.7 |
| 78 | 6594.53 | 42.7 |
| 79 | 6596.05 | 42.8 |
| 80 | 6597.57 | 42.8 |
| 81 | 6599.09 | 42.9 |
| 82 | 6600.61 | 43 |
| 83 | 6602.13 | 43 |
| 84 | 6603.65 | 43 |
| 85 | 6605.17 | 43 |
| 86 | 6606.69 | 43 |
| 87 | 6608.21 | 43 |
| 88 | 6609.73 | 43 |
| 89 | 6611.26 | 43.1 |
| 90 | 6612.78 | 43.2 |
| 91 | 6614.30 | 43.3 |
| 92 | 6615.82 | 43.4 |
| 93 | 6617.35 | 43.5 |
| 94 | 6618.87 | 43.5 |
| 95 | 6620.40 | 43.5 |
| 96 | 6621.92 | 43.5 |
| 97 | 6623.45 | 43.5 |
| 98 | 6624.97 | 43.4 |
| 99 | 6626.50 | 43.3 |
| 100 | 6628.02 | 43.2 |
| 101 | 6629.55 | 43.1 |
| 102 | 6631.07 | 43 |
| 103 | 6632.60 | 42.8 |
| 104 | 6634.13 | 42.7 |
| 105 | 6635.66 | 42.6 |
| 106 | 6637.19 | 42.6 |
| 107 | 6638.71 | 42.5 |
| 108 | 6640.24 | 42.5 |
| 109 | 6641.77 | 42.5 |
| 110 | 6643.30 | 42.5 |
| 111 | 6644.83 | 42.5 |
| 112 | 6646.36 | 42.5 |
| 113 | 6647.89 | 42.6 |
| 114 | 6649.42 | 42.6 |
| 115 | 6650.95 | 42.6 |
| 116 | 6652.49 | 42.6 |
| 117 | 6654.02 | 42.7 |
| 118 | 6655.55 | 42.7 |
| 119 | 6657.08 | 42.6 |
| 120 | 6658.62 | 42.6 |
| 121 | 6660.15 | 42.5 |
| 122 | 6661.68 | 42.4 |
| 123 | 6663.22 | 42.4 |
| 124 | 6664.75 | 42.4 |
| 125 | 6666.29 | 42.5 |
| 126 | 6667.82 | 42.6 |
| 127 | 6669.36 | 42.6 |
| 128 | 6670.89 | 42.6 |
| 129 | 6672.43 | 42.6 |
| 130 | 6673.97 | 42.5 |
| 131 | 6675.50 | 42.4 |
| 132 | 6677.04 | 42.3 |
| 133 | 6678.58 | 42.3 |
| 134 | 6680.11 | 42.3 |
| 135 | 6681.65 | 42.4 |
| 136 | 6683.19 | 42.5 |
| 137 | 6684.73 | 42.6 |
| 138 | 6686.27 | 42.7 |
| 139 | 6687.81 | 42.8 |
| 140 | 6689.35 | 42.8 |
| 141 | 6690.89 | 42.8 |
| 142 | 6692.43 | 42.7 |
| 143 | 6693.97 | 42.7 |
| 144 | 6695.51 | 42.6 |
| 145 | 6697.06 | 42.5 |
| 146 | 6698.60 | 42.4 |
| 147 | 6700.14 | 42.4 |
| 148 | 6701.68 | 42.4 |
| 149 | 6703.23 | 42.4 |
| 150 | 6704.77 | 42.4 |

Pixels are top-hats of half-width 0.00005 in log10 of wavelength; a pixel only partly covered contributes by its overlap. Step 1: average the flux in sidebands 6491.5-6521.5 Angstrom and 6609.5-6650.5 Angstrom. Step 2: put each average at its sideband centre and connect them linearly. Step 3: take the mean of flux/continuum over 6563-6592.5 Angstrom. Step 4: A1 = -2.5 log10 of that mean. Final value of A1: 0.06 mag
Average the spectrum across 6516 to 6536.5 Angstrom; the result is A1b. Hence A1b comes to 44.4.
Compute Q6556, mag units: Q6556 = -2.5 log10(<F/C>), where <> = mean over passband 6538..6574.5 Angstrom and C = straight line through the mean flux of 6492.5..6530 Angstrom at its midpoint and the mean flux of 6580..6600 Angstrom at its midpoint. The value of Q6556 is 0.07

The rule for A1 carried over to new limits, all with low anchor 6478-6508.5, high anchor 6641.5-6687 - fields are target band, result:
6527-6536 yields -0.02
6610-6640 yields -0.01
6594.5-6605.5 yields 0.00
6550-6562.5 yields 0.11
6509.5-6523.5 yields -0.02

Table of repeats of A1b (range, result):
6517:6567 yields 42.2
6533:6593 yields 41.5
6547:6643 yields 42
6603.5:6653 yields 43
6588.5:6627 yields 43.1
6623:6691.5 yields 42.6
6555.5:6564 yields 37.3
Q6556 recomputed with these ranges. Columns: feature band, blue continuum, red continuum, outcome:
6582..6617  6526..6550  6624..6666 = 0.01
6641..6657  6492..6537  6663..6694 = 0.01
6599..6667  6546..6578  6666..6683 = -0.03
